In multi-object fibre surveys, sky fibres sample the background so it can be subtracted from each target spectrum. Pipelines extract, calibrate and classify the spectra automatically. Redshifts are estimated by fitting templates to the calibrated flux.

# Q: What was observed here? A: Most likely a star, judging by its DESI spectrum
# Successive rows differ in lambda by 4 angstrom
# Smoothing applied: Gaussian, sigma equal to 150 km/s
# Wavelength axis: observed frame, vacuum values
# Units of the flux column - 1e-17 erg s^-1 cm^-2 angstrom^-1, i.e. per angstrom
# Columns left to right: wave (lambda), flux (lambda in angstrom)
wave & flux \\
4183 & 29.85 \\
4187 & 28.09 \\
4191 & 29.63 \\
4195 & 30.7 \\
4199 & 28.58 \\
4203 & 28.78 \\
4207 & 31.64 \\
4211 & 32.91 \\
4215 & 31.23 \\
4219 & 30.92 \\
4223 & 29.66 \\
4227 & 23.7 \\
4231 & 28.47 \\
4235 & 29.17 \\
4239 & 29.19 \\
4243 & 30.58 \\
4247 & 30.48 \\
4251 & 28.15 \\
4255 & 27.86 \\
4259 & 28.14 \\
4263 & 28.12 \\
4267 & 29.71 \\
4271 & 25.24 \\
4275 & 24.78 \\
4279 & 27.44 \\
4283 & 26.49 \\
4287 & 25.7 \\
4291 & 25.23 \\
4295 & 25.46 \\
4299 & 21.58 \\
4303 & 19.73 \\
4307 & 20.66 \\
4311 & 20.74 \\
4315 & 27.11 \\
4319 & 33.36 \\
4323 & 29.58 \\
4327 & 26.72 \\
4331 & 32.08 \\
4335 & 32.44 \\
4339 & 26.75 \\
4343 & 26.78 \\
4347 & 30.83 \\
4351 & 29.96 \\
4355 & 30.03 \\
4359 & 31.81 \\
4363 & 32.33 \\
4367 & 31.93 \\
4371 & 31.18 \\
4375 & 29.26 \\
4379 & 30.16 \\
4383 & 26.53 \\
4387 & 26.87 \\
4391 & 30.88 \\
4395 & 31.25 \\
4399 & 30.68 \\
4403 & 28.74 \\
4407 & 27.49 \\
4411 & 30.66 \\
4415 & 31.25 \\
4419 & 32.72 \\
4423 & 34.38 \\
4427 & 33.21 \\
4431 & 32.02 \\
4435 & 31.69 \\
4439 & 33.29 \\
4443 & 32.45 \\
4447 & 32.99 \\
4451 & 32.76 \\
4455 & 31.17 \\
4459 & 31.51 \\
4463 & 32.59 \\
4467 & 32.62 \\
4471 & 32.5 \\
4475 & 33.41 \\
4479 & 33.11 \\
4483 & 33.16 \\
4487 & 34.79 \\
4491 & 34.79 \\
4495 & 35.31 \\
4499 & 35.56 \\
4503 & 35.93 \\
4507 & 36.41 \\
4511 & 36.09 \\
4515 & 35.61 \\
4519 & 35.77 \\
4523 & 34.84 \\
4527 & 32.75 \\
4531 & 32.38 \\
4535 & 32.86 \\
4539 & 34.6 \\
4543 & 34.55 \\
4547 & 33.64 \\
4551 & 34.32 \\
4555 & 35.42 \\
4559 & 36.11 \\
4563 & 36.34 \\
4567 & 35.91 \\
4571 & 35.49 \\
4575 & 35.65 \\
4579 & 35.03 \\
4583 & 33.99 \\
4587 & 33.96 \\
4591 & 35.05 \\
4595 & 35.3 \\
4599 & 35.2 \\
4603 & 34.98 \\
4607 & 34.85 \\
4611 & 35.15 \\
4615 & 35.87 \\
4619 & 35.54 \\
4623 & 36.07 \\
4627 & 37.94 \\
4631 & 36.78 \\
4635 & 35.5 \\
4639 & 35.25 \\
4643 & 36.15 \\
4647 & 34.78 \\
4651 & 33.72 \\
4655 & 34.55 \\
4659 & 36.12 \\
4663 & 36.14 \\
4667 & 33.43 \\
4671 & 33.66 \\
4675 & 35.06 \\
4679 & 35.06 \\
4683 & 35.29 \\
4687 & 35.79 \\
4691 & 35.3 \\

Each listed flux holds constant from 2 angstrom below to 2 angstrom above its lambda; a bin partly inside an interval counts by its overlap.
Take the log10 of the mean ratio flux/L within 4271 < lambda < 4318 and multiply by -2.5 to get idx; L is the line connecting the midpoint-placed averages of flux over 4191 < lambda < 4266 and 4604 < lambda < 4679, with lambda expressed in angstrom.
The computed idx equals 0.24 mag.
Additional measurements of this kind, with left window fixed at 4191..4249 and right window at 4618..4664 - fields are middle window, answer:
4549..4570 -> -0.033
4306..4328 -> 0.170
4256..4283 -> 0.121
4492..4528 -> -0.050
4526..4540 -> 0.035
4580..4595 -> 0.014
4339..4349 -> 0.112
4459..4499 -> -0.006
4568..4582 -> -0.017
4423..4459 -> 0.012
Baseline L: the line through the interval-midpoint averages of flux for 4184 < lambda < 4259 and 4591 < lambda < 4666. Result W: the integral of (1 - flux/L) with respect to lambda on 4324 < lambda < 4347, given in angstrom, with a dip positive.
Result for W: 1.5 angstrom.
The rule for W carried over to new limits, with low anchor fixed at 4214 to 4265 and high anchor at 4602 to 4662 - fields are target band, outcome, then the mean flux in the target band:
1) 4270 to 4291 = 2.6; 25.9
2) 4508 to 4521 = -0.9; 35.9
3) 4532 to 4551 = 0.1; 33.9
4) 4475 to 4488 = -0.2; 33.6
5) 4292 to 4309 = 4.5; 22.1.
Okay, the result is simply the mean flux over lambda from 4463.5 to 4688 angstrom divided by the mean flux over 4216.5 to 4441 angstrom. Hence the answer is 1.2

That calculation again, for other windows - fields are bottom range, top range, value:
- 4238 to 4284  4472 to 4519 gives 1.25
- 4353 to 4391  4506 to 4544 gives 1.15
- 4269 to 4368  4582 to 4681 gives 1.29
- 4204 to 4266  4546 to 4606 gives 1.20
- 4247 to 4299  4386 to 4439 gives 1.16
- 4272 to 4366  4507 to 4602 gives 1.28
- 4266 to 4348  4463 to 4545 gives 1.29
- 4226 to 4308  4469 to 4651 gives 1.32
